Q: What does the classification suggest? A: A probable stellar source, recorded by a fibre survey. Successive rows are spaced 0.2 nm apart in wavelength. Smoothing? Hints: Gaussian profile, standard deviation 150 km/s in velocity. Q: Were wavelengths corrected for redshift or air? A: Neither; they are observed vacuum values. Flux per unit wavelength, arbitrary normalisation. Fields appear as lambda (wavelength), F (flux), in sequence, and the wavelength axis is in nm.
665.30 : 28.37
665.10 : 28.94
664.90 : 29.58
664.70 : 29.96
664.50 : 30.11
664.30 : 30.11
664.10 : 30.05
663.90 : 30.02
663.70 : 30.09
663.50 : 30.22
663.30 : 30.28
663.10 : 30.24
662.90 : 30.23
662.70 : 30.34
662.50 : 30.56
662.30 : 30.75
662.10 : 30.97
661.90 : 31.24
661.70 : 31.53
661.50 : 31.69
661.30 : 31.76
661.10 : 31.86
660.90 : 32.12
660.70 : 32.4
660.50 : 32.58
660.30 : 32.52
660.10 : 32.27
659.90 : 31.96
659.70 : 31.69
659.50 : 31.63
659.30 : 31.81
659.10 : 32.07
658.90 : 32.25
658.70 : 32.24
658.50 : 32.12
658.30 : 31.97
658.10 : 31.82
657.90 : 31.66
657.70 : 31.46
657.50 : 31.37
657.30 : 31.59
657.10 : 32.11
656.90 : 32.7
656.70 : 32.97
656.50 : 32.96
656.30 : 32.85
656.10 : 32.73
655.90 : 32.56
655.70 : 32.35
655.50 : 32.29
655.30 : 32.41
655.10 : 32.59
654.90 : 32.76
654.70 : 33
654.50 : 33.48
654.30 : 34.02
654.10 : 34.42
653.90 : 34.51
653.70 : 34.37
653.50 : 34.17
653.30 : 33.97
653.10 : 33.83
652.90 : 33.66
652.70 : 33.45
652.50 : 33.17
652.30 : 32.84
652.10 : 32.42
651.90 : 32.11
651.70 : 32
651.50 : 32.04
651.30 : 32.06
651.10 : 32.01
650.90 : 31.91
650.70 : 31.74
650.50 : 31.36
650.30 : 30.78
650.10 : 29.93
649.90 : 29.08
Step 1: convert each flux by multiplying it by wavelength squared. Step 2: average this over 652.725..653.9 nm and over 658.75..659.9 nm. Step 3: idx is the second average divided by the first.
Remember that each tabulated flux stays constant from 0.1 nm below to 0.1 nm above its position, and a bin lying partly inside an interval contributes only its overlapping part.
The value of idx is 1.0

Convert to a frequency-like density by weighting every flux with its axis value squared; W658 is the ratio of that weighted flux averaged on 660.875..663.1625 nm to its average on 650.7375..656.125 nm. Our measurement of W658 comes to 1.0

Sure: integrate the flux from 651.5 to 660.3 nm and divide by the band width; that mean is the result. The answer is 32.7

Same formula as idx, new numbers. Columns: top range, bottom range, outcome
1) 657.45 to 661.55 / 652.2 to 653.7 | 0.97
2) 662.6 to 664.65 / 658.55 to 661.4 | 0.95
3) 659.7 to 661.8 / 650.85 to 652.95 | 1.01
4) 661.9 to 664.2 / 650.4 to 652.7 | 0.98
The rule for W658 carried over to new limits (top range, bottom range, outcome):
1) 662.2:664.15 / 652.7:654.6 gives 0.92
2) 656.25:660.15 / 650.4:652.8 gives 1.01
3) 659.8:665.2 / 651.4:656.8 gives 0.96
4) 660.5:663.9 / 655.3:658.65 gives 0.98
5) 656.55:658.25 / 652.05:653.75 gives 0.97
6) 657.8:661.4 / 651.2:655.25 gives 0.98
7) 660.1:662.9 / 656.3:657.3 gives 0.98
